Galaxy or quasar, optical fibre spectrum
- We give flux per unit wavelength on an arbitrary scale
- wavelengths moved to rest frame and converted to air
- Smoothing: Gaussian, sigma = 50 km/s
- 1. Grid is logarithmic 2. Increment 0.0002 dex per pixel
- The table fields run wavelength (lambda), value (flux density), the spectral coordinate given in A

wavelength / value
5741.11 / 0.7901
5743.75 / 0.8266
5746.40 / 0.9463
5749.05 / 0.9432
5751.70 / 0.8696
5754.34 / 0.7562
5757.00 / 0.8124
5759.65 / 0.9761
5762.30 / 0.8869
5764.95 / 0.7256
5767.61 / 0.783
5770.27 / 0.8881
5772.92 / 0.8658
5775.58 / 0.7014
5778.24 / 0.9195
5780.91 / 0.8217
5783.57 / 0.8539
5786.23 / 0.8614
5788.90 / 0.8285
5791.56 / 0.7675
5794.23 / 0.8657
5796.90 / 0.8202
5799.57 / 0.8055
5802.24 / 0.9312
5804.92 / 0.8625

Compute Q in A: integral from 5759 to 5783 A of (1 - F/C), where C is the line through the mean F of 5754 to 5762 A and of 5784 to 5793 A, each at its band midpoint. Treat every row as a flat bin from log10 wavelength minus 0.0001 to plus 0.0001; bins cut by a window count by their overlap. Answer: 0.3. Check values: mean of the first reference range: 0.864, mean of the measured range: 0.838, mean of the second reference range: 0.823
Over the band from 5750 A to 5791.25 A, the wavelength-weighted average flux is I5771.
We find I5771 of 0.836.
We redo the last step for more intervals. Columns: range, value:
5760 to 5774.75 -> 0.836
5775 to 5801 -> 0.828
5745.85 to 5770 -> 0.854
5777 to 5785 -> 0.864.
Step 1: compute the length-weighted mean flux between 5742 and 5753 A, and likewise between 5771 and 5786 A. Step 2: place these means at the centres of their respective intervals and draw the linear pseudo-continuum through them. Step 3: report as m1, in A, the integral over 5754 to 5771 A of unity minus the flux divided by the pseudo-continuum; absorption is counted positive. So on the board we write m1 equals 0.59 A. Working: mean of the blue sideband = 0.892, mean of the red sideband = 0.837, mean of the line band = 0.835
